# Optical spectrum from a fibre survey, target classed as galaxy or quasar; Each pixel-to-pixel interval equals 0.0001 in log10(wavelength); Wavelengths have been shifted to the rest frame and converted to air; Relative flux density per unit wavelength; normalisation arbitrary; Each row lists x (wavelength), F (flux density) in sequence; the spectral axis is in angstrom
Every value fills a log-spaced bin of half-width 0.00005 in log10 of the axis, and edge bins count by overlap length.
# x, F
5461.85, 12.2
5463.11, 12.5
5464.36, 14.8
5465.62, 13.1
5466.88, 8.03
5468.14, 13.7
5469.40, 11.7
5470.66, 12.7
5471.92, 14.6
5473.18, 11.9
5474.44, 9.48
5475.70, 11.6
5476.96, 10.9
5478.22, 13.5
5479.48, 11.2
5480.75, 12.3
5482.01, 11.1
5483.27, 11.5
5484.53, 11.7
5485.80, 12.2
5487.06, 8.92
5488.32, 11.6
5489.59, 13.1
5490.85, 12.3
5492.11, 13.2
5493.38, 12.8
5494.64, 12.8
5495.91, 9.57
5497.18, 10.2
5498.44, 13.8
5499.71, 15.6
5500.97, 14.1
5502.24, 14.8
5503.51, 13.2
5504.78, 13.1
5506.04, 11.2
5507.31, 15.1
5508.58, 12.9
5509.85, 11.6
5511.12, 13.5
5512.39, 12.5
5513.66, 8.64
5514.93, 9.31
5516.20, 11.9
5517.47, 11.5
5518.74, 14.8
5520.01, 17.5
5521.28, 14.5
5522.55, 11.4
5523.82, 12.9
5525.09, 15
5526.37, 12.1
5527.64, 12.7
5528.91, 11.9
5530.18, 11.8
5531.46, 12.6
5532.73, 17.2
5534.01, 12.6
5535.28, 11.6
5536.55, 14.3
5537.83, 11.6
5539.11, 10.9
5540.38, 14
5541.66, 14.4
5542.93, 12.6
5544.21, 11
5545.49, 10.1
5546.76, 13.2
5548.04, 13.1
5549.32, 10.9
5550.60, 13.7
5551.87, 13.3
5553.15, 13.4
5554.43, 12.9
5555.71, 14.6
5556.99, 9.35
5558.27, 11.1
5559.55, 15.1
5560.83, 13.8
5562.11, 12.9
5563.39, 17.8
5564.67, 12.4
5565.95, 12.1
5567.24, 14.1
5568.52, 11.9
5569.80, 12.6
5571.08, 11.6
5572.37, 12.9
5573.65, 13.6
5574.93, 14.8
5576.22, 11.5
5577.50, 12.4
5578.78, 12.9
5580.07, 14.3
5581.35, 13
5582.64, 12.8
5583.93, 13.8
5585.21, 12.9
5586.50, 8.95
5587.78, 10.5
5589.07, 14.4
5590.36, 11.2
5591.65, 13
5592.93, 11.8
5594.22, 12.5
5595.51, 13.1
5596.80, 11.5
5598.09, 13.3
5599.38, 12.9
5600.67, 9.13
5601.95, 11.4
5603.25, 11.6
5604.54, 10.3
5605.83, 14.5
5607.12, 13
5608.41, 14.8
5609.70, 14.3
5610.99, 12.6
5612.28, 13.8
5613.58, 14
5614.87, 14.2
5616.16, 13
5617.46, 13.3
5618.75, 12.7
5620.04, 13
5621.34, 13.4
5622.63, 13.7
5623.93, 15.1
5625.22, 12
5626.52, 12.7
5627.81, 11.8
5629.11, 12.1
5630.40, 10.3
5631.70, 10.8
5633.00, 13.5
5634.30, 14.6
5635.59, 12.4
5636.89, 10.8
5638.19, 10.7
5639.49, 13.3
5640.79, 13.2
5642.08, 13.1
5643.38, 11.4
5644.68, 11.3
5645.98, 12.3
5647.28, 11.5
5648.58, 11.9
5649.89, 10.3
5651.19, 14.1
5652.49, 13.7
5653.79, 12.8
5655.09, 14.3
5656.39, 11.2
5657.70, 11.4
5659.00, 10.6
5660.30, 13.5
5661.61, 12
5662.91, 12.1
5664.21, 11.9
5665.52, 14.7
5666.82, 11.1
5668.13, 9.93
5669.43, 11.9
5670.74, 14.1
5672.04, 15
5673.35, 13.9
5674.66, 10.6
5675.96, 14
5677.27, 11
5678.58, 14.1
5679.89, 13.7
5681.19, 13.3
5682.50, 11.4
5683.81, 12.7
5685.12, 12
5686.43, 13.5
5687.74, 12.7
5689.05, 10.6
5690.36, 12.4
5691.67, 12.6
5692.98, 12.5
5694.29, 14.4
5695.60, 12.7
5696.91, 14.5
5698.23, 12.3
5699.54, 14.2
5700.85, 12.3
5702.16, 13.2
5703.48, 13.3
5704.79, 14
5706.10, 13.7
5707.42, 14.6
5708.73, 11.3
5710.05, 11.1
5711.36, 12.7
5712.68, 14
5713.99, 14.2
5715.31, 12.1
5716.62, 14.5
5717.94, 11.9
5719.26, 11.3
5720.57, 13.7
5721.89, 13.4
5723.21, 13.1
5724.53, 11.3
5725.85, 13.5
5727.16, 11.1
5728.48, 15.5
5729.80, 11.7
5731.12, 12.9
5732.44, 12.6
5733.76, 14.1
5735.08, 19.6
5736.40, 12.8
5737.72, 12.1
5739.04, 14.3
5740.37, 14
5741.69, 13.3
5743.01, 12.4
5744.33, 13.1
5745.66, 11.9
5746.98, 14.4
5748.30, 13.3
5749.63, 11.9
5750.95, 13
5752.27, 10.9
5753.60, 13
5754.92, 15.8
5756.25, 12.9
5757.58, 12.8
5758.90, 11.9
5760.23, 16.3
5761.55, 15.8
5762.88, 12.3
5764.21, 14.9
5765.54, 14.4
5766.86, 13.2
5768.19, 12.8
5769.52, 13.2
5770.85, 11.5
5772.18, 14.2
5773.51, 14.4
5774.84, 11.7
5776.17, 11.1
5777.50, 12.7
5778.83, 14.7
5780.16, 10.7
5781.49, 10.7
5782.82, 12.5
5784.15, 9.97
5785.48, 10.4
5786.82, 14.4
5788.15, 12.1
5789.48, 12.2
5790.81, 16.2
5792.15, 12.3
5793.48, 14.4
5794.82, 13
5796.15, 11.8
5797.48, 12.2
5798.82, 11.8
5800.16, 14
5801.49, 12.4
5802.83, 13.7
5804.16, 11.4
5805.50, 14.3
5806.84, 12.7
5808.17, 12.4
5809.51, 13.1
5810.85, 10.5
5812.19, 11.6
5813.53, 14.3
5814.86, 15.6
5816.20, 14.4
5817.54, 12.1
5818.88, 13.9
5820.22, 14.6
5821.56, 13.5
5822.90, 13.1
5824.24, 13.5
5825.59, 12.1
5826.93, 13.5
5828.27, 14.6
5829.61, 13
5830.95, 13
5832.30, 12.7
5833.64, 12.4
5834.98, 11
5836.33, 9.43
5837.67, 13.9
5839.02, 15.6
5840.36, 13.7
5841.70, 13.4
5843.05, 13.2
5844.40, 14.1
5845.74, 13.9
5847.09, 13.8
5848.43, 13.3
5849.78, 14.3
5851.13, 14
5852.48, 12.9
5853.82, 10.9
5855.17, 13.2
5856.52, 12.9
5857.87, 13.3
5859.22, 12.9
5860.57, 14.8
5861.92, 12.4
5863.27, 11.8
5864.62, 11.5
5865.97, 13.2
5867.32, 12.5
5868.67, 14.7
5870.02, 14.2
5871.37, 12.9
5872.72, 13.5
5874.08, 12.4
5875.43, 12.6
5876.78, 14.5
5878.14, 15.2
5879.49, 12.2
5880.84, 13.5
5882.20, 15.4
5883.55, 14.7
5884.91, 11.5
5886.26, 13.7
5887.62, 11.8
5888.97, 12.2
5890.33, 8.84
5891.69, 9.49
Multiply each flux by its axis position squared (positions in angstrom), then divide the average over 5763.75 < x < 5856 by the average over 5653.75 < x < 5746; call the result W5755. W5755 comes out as 1.05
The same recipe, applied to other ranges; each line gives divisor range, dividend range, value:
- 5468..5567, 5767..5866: 1.14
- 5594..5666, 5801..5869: 1.12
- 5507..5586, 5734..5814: 1.10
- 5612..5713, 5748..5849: 1.08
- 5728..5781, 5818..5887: 1.03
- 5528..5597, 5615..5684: 1.01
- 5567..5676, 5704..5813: 1.09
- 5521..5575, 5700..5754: 1.08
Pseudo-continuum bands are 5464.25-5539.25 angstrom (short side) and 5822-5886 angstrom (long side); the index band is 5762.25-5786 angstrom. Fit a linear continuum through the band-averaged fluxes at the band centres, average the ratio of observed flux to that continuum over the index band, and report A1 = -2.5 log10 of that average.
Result 0.04 mag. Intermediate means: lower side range 12.5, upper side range 13.2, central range 12.5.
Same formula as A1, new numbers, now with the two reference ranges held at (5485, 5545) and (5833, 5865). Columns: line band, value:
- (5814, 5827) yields -0.05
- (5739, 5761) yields -0.02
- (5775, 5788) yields 0.09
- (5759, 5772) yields -0.06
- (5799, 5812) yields 0.03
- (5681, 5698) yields 0.02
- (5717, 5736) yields -0.03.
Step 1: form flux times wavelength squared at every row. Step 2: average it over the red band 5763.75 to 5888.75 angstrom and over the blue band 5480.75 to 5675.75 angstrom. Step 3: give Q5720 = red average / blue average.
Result 1.13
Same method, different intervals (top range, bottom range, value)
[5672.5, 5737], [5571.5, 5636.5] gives 1.06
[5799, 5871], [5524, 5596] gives 1.13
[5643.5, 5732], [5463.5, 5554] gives 1.08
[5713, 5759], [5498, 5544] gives 1.09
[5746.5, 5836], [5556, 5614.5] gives 1.10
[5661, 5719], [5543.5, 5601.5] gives 1.06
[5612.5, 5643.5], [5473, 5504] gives 1.10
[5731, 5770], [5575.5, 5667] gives 1.13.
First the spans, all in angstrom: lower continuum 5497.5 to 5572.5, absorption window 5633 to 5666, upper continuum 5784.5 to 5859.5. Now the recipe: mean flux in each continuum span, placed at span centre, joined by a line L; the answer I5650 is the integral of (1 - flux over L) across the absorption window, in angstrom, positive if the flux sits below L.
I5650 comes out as 1.5 angstrom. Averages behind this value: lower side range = 12.9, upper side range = 13.1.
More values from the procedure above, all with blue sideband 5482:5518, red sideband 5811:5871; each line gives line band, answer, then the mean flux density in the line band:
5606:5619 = -1.1 angstrom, 13.6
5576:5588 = 0.1 angstrom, 12.4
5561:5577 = -1.0 angstrom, 13.2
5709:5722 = 0.0 angstrom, 12.8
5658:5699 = 0.4 angstrom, 12.6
